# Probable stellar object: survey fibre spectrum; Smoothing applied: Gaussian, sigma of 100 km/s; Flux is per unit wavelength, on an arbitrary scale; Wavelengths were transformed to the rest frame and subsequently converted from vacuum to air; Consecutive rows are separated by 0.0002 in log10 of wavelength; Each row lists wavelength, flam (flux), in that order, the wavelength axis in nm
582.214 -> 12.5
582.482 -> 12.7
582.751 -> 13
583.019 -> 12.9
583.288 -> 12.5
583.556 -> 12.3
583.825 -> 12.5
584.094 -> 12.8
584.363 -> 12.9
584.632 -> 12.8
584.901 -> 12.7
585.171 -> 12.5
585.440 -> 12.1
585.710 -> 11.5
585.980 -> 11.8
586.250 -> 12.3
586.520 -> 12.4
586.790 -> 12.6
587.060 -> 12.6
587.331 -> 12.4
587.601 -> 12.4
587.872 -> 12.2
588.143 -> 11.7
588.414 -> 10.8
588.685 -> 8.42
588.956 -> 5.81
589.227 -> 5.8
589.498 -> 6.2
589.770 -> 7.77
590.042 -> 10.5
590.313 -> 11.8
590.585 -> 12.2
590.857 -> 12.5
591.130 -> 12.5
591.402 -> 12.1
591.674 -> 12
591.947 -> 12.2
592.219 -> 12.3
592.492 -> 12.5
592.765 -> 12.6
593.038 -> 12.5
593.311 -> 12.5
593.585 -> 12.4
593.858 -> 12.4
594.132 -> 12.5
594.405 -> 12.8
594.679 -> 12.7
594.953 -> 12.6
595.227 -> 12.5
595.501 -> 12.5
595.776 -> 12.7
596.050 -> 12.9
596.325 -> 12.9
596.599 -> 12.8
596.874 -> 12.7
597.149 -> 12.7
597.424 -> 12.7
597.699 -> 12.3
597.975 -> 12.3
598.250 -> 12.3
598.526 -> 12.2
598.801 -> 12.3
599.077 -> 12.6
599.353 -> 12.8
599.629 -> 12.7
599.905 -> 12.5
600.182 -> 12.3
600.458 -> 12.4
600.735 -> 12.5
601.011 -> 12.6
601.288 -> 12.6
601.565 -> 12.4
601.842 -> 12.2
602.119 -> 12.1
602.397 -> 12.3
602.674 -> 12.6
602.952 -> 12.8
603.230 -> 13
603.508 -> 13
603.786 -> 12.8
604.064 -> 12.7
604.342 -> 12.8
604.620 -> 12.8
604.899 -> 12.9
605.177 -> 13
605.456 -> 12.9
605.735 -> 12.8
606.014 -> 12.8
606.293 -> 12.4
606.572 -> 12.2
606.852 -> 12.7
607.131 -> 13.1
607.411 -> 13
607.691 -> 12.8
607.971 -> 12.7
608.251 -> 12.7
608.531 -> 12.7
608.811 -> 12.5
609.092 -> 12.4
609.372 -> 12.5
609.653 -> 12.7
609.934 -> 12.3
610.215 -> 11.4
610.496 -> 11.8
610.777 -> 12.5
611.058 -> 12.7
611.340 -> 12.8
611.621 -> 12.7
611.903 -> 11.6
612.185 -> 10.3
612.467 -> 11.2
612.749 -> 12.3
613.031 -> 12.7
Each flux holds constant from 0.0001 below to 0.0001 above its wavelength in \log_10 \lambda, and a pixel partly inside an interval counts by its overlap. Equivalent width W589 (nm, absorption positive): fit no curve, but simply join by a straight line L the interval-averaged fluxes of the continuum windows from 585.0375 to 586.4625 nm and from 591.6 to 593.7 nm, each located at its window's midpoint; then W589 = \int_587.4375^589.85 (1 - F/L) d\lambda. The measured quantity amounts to 0.62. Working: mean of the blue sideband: 12.1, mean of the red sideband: 12.4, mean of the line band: 9.08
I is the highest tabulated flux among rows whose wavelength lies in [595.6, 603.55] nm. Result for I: 13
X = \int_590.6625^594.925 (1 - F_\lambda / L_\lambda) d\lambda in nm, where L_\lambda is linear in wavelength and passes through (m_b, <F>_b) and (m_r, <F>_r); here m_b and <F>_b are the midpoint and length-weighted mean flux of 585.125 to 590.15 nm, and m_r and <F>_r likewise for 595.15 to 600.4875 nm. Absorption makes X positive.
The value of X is -0.31 nm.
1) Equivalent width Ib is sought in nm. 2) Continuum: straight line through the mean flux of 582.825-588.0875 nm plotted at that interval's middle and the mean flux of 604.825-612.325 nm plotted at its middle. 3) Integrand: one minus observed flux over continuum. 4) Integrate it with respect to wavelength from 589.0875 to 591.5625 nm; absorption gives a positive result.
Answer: 0.45 nm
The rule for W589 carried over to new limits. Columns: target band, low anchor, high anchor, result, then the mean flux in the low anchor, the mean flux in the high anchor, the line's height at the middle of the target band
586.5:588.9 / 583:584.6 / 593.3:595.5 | 0.212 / 12.6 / 12.5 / 12.6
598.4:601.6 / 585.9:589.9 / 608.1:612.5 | -0.327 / 10.3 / 12.2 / 11.3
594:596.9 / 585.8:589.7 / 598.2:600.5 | -0.219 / 10.5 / 12.5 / 11.8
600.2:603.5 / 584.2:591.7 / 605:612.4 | -0.132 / 11.2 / 12.5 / 12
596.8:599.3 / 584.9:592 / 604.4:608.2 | -0.100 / 11.1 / 12.8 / 12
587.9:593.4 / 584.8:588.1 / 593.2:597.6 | 0.751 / 12.3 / 12.6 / 12.4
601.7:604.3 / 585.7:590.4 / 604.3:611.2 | -0.115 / 10.5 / 12.6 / 12.1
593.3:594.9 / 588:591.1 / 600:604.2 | -0.292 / 9.52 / 12.6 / 10.6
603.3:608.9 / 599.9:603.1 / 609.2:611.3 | -0.183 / 12.4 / 12.3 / 12.4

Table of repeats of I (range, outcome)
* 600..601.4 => 12.6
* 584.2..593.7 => 12.9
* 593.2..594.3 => 12.5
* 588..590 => 11.7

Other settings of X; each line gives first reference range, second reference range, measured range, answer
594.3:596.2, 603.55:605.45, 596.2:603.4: 0.13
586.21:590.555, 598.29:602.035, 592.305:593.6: -0.15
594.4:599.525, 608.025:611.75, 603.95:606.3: -0.06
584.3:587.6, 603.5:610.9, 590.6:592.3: 0.02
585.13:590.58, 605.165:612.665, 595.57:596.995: -0.18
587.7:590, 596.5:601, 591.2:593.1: -0.44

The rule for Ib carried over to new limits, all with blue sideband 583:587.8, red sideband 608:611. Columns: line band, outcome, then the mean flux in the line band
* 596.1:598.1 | -0.04 nm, 12.6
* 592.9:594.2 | 0.00 nm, 12.5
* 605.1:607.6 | -0.08 nm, 12.8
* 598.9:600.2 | -0.02 nm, 12.6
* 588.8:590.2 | 0.58 nm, 7.31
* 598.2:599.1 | 0.01 nm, 12.3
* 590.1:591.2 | 0.03 nm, 12.1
